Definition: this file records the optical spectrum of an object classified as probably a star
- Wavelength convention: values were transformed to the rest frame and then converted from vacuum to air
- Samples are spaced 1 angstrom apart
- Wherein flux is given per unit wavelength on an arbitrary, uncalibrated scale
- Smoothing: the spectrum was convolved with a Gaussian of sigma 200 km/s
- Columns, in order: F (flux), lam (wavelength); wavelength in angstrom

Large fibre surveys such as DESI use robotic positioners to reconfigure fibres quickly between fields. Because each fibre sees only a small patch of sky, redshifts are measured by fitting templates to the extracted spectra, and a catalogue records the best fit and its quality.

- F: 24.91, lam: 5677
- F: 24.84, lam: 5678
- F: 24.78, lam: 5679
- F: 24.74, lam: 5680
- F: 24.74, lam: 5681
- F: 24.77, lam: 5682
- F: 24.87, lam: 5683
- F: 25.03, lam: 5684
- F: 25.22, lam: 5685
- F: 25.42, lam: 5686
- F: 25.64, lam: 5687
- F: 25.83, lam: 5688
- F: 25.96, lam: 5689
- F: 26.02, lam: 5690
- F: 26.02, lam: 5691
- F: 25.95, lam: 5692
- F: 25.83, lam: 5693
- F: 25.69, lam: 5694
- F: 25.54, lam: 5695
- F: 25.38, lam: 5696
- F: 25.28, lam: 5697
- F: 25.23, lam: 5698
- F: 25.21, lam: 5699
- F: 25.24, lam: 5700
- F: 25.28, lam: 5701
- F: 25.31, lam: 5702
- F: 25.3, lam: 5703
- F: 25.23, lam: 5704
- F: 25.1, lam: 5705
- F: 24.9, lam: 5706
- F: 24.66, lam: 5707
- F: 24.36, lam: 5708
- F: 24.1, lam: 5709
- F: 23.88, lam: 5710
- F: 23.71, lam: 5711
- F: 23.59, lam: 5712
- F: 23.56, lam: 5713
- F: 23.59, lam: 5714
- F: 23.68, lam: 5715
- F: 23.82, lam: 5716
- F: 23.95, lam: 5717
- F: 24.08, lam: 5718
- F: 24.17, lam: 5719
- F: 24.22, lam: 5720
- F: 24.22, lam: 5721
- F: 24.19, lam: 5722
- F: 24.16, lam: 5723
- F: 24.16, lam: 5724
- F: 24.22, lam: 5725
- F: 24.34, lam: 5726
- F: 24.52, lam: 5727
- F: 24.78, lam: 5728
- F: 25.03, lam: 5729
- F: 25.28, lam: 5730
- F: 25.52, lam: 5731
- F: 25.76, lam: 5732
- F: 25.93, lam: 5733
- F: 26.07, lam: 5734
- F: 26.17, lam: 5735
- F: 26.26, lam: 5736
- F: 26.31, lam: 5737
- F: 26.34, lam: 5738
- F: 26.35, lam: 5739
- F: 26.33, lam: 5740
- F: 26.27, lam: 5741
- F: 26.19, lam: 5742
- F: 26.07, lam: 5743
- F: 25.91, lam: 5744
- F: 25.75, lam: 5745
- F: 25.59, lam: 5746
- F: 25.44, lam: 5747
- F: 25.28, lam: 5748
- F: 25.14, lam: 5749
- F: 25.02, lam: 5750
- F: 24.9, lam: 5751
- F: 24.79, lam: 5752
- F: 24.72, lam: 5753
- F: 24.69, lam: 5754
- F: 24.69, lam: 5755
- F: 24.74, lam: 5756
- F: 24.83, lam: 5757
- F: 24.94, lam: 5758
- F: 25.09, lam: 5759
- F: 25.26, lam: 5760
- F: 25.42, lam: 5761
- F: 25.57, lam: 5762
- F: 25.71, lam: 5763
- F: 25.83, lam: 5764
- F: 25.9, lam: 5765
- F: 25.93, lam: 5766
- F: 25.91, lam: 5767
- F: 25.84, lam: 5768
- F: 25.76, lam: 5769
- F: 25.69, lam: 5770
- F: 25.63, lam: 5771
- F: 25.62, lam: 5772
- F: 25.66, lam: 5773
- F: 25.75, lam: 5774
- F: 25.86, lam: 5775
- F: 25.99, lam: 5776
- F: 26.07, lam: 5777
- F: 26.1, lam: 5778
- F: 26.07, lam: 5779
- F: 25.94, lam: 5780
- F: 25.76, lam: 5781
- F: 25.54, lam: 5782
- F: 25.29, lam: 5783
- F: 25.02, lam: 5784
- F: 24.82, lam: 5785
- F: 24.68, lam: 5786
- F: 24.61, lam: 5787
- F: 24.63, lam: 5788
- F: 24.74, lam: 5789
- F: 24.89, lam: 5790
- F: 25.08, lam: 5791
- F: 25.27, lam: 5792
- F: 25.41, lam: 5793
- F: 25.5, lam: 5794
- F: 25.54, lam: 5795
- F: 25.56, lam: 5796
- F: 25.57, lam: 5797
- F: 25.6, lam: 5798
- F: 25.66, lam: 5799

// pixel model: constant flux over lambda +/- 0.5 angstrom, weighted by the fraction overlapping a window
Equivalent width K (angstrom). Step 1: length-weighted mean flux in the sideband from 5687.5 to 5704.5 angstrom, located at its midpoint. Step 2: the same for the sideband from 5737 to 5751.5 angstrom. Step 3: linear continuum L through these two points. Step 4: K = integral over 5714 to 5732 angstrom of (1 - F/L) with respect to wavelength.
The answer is 0.9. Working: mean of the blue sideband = 25.5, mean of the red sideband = 25.8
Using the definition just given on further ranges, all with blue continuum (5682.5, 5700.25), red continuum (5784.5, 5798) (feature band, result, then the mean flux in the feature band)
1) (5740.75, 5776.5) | -0.3 angstrom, 25.5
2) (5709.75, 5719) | 0.6 angstrom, 23.8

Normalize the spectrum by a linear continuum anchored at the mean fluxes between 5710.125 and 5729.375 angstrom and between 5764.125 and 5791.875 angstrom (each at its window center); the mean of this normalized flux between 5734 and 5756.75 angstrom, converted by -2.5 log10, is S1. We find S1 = -0.038 mag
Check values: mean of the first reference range 24.1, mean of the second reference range 25.5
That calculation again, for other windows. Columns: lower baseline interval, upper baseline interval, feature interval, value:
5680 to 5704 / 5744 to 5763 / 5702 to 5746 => 0.014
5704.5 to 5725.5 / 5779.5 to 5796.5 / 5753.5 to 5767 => -0.022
